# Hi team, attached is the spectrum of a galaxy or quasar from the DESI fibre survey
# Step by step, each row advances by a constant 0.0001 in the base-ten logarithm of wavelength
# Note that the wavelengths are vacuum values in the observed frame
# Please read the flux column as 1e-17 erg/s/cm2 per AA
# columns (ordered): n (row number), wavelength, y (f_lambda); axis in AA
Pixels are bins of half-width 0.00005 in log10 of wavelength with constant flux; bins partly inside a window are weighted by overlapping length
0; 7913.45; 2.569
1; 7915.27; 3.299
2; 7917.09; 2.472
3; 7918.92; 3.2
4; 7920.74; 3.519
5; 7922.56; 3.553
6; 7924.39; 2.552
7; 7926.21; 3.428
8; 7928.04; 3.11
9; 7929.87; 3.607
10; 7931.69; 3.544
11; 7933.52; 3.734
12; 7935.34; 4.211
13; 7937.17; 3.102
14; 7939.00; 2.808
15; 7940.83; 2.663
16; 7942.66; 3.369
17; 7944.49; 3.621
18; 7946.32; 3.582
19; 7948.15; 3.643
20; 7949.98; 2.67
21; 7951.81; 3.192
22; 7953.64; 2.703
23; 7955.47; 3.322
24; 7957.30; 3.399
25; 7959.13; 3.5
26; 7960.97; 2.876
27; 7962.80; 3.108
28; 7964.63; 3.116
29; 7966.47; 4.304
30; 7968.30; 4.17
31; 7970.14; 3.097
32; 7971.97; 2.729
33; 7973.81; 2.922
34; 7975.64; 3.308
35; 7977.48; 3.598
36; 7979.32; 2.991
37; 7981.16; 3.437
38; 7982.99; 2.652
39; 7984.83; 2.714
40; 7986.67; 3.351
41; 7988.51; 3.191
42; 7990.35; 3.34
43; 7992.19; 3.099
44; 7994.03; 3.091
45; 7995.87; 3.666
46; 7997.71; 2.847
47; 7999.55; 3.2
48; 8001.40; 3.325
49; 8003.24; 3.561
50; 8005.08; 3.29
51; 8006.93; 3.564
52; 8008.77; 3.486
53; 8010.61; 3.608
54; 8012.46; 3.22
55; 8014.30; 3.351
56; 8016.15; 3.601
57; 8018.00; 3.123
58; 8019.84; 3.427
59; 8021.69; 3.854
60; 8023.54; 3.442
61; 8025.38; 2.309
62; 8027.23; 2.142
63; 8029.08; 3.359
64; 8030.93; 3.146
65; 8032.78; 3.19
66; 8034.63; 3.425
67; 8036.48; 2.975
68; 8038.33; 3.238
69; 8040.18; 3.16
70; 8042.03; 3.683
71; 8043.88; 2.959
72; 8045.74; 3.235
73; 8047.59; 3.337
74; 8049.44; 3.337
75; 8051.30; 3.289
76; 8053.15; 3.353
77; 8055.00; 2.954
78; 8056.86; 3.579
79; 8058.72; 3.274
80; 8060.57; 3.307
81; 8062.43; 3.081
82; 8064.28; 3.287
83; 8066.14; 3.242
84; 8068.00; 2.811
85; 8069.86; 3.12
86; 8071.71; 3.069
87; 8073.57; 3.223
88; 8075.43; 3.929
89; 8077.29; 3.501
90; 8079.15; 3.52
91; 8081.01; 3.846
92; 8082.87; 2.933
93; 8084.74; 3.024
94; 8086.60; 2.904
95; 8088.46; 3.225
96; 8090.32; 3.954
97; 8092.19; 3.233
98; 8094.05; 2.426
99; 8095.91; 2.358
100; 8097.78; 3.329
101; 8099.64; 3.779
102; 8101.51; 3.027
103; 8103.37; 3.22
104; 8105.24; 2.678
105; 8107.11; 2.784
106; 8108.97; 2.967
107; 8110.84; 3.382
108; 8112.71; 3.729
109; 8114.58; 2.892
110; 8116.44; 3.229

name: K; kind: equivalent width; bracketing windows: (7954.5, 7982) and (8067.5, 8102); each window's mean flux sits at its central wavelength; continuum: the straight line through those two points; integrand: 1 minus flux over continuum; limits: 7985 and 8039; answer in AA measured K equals 0.65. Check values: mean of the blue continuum 3.32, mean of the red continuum 3.23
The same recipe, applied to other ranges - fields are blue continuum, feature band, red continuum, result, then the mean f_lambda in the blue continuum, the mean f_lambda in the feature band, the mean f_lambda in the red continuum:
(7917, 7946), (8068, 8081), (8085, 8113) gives -0.99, 3.31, 3.39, 3.12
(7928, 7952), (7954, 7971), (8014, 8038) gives -0.51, 3.36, 3.41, 3.18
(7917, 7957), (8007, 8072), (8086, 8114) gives -1.00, 3.27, 3.23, 3.13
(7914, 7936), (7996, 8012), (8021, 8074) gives -0.67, 3.33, 3.37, 3.18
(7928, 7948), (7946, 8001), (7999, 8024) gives 3.23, 3.42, 3.22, 3.43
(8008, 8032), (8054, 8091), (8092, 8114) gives -1.85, 3.23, 3.28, 3.07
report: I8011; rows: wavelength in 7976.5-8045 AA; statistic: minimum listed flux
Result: 2.142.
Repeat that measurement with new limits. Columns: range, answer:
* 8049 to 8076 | 2.811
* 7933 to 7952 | 2.663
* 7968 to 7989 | 2.652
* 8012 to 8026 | 2.309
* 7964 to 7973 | 2.729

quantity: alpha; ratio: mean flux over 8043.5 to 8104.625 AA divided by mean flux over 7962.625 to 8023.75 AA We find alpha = 0.97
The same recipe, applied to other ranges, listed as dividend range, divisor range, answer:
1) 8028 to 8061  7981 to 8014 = 1.00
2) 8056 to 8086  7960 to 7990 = 1.02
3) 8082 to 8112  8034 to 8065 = 0.94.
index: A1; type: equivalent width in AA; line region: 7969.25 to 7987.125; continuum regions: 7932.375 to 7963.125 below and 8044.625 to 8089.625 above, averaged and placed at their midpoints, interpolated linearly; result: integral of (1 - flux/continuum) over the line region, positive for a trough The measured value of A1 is 1.1 AA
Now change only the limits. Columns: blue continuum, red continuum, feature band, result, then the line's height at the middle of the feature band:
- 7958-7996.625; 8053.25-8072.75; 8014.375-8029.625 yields 0.2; 3.21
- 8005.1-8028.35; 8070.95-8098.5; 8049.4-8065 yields -0.1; 3.24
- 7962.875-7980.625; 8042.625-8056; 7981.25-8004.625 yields 0.9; 3.31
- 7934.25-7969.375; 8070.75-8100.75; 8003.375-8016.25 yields -0.5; 3.3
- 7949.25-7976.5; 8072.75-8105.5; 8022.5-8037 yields 1.0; 3.24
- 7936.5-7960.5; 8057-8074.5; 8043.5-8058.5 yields -0.4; 3.18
